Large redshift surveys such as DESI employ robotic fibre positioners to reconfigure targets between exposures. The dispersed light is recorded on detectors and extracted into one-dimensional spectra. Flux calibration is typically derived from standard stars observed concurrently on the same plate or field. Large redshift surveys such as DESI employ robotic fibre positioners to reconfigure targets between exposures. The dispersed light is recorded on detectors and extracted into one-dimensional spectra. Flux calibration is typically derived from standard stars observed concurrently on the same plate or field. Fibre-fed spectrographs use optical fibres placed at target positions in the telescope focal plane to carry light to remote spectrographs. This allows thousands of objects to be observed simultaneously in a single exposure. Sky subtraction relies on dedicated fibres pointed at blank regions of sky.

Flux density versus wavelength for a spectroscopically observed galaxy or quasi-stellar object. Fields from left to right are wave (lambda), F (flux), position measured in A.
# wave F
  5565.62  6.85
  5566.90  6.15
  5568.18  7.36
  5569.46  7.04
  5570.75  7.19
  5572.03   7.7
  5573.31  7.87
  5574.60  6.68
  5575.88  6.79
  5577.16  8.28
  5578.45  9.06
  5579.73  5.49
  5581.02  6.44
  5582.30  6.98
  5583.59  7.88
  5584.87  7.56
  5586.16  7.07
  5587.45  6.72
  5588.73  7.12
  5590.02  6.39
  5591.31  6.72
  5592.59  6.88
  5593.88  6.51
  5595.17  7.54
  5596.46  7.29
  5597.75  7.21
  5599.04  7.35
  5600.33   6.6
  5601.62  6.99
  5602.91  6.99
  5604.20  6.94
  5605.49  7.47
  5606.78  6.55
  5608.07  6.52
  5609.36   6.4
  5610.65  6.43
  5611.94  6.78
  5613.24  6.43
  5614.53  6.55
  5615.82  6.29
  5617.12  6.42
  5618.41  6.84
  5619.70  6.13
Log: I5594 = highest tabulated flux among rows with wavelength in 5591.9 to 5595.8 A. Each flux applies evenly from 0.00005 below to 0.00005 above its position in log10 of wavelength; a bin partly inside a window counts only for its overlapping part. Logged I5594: 7.54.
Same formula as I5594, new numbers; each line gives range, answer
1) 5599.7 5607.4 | 7.47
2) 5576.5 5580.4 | 9.06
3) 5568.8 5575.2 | 7.87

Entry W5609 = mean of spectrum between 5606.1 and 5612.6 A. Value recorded 6.54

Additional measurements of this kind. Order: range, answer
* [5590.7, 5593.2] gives 6.82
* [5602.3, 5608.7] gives 6.9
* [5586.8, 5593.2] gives 6.77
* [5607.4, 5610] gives 6.47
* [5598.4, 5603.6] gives 6.98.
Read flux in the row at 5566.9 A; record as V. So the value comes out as 6.15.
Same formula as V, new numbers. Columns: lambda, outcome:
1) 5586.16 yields 7.07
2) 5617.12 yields 6.42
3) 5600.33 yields 6.6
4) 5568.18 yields 7.36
